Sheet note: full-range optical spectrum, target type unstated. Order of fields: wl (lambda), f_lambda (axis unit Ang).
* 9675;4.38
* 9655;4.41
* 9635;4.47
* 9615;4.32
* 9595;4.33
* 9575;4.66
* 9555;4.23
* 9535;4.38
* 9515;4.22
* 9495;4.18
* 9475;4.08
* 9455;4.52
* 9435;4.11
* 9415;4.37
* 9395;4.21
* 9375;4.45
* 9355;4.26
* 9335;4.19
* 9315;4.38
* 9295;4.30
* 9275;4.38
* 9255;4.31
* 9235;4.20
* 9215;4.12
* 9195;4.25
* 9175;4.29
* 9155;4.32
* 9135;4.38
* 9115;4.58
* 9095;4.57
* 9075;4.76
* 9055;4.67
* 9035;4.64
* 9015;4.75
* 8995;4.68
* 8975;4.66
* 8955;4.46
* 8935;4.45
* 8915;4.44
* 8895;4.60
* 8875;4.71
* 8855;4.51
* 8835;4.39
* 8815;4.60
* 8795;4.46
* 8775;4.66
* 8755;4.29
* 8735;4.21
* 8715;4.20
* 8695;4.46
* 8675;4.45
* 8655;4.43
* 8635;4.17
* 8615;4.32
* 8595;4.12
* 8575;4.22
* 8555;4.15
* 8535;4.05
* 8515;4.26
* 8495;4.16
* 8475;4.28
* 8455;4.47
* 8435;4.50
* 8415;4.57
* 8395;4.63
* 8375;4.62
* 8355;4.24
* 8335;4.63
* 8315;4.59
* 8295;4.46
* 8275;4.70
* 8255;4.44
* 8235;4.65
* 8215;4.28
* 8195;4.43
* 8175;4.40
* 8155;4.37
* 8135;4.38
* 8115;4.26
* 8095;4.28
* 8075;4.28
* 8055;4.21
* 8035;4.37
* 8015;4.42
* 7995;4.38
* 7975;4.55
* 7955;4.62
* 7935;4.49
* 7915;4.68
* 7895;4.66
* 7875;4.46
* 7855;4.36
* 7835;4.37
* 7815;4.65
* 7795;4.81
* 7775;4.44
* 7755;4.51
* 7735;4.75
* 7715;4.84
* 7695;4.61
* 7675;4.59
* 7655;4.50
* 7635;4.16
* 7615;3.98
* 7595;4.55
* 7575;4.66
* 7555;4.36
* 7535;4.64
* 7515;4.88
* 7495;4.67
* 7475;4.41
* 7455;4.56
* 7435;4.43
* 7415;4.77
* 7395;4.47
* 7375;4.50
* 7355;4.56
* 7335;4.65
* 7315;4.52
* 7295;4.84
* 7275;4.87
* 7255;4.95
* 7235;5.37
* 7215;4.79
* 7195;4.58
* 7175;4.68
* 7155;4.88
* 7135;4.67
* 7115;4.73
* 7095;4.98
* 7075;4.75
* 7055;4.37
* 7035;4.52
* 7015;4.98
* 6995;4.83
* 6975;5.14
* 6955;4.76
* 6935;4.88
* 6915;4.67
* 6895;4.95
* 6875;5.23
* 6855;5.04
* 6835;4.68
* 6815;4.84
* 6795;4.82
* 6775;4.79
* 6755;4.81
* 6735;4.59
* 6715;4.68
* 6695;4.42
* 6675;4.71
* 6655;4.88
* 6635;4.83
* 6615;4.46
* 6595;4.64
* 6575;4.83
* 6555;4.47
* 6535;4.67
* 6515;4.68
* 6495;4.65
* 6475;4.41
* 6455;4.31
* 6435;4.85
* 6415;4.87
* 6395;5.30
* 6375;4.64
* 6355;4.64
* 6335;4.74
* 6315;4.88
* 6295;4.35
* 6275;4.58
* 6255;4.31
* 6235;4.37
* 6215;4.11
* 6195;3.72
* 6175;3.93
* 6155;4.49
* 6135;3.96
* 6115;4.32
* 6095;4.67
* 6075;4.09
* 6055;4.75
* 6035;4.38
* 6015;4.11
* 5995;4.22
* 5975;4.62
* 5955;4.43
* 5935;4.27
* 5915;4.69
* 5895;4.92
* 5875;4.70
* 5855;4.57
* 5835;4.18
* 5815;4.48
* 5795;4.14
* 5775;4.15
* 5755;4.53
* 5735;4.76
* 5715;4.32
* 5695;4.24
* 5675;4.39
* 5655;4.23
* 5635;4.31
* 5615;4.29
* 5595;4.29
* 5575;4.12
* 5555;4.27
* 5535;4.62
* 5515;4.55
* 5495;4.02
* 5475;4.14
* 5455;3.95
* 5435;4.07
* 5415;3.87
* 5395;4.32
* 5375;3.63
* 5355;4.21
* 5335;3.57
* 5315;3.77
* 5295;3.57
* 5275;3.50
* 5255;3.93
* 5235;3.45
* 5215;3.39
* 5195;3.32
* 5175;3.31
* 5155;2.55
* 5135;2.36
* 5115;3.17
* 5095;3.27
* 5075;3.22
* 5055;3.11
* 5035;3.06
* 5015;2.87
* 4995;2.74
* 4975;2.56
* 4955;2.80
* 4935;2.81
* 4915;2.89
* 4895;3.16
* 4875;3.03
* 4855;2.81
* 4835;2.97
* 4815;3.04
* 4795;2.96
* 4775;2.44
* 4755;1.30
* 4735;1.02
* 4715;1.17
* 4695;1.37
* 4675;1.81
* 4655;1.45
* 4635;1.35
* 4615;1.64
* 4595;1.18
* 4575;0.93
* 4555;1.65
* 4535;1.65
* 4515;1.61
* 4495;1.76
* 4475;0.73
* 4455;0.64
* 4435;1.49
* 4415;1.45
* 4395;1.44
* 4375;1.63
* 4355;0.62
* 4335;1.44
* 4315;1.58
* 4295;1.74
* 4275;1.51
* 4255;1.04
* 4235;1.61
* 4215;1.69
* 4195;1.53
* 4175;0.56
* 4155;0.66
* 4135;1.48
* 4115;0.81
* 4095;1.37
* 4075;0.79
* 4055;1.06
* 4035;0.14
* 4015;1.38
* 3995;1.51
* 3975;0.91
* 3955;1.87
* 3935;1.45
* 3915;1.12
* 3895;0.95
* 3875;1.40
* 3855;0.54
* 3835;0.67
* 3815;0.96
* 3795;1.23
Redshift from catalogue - 0.20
